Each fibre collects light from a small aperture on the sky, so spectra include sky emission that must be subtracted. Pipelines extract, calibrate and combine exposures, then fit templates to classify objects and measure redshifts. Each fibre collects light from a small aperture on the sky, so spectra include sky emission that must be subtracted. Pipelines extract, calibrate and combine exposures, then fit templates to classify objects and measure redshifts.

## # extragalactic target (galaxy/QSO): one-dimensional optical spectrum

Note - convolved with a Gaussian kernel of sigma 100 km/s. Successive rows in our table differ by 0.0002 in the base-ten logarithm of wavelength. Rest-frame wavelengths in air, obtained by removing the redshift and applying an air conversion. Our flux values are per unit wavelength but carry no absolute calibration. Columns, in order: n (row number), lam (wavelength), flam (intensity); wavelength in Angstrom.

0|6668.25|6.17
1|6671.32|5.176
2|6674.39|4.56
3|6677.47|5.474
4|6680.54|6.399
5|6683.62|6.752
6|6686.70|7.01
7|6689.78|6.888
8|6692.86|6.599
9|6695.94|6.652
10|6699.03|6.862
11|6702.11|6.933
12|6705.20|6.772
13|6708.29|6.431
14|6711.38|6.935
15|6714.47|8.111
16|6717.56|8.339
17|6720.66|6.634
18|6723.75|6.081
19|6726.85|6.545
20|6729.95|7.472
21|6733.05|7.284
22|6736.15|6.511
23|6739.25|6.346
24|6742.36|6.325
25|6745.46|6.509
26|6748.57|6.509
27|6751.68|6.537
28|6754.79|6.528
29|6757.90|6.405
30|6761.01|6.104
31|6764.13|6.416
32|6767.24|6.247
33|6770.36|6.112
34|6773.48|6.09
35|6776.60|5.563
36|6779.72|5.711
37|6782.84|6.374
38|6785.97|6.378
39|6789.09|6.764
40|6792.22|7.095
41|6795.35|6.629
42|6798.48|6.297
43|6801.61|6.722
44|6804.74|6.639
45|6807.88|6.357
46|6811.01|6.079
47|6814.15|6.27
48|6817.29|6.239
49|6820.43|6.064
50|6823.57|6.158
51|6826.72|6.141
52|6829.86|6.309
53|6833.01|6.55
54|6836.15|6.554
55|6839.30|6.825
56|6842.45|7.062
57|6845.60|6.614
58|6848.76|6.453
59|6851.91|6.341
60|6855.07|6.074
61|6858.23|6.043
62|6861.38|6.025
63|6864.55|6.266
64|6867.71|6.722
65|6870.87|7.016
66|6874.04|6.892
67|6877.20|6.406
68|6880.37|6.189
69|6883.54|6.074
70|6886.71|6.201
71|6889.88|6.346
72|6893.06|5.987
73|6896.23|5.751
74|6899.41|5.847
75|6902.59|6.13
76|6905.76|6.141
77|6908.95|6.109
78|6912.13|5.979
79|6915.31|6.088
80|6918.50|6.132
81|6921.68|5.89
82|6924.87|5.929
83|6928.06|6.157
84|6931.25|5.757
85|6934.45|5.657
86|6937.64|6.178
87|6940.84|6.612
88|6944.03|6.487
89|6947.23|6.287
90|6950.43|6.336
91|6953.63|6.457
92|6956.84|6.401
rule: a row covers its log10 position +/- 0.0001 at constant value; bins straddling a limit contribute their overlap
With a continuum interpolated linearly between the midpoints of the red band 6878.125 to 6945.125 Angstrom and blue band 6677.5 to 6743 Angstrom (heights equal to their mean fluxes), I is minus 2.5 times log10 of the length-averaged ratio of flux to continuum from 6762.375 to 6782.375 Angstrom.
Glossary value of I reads 0.10 mag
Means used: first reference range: 6.83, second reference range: 6.08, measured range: 6.04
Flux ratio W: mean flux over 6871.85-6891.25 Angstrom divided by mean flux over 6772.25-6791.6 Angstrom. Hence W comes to 1.03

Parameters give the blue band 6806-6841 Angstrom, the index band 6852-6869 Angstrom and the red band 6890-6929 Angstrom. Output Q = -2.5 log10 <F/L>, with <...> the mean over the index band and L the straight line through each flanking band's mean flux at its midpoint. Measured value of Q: -0.01 mag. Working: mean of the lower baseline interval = 6.33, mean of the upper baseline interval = 6.02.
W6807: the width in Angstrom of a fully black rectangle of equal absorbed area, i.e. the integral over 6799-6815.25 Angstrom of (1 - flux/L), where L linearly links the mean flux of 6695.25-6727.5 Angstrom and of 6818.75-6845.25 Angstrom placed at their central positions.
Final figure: 0.39 Angstrom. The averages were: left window 6.95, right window 6.47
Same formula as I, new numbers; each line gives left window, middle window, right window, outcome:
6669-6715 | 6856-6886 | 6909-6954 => -0.030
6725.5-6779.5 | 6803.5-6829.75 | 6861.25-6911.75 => 0.017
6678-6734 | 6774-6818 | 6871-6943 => 0.032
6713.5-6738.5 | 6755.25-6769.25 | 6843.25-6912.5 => 0.095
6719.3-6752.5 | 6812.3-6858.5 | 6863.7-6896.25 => 0.011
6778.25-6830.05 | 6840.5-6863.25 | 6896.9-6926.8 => -0.028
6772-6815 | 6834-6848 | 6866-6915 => -0.072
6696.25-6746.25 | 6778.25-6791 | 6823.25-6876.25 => 0.058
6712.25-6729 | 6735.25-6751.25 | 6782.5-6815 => 0.084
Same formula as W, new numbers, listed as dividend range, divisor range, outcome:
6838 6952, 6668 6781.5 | 0.96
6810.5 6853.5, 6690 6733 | 0.92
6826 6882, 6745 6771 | 1.02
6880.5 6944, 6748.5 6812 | 0.95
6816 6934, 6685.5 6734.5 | 0.90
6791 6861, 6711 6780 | 0.97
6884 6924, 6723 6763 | 0.92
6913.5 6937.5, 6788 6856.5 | 0.92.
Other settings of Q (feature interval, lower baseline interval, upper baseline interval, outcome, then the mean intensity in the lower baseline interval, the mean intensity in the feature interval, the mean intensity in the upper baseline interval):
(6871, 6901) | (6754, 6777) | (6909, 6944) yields -0.023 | 6.2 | 6.23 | 6.06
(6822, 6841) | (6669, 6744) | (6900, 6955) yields -0.014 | 6.63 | 6.43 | 6.13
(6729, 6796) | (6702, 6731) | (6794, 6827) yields 0.041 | 7.02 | 6.44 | 6.33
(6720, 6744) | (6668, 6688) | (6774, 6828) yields -0.096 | 5.91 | 6.65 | 6.32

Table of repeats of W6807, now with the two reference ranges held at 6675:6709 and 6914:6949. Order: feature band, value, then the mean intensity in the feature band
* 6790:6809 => -0.8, 6.63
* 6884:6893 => 0.0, 6.2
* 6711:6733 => -2.3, 7.18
